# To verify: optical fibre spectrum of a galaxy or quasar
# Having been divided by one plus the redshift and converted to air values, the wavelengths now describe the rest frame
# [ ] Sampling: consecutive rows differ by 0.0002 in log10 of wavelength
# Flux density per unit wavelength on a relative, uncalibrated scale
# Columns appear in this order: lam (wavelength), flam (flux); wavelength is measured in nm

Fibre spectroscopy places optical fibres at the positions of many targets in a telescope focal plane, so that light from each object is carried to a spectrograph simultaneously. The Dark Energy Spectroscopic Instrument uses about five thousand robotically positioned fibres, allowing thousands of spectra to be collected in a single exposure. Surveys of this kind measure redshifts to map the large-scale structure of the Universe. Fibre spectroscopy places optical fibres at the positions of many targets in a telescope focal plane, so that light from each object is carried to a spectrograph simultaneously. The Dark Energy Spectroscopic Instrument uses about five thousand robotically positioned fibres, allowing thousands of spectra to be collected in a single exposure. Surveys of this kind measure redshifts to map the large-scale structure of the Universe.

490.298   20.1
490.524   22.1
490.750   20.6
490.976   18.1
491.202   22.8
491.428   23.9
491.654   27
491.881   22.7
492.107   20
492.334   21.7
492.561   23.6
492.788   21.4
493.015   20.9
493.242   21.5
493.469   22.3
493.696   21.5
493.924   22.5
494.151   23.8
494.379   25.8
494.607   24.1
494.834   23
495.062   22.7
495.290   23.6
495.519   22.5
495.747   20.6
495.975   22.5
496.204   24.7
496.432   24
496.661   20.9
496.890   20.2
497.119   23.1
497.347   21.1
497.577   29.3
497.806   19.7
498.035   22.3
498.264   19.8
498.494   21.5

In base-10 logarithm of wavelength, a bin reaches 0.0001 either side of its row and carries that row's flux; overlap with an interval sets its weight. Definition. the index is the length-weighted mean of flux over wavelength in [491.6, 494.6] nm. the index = 22.6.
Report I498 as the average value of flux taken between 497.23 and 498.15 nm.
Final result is 23.1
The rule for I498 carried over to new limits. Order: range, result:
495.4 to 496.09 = 21.9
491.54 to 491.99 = 24.9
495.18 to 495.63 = 23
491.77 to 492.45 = 21.5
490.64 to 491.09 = 19.4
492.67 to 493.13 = 21.2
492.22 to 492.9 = 22.2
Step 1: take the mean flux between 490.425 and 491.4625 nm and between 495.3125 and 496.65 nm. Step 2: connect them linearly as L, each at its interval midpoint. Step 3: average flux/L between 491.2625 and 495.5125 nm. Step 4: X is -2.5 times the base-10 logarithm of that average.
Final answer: -0.042 mag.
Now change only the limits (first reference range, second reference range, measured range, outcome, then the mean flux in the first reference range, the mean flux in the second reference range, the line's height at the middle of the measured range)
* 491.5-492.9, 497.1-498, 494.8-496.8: 0.02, 22.8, 23.2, 23.1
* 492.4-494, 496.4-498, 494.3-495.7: -0.06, 21.9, 22.5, 22.2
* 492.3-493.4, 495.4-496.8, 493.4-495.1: -0.05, 21.8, 22.5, 22.1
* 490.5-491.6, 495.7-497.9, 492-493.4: 0.02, 21.8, 22.7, 22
